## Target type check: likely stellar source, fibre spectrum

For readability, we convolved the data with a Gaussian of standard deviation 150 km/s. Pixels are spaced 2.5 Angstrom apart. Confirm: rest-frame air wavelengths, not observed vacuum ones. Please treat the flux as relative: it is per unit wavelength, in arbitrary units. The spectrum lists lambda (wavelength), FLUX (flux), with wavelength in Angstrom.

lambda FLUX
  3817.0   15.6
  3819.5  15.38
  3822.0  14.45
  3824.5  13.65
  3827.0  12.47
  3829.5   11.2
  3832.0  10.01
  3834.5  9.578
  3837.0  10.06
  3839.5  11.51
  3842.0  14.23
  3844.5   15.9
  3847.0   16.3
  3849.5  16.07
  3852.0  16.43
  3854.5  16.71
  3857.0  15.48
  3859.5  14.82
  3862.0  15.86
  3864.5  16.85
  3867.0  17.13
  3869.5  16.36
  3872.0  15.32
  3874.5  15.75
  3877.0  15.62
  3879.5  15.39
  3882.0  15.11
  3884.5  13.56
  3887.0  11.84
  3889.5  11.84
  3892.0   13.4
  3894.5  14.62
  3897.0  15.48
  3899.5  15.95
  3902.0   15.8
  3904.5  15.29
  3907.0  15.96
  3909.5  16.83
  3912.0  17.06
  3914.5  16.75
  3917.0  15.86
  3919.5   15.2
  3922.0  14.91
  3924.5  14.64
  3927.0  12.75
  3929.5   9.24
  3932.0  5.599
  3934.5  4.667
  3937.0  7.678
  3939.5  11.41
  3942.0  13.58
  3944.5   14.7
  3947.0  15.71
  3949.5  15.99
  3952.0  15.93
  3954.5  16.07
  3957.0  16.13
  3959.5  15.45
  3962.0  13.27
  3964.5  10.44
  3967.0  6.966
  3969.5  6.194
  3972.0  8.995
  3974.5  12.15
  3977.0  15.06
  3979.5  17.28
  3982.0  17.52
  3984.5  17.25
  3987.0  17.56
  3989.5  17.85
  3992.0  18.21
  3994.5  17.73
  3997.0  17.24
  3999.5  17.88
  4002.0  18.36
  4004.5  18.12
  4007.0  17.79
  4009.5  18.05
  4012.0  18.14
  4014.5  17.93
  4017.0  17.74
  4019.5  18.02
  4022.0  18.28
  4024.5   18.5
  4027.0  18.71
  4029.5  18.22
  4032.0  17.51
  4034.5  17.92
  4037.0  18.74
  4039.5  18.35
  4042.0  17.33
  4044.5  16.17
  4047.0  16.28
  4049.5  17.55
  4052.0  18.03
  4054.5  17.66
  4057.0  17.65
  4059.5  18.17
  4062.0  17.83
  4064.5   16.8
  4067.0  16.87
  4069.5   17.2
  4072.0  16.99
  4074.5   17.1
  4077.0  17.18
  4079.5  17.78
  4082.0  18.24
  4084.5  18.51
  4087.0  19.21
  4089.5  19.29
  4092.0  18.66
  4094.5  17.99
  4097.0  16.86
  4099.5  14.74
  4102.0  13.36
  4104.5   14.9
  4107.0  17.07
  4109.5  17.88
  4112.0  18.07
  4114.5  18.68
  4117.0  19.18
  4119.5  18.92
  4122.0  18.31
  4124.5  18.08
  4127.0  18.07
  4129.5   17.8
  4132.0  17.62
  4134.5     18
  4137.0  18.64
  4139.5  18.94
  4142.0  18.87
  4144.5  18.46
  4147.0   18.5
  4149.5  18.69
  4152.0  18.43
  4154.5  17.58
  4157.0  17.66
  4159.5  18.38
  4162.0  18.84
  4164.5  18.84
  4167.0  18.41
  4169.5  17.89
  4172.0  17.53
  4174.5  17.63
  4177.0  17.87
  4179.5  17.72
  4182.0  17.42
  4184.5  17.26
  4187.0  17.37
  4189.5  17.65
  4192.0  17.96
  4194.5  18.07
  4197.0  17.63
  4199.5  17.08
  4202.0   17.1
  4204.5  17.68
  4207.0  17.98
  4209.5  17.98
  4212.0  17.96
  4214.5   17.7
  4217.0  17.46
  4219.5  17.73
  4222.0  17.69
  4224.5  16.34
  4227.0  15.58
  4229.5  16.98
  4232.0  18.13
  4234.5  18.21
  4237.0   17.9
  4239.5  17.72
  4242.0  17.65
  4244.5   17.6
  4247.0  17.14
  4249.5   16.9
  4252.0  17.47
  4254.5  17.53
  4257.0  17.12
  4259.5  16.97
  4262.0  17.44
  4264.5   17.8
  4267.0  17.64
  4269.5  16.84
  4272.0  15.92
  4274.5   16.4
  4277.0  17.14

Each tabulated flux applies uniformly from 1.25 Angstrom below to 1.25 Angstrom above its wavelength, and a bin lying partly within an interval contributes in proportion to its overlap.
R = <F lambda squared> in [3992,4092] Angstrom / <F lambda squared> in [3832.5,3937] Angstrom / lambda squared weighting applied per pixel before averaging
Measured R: 1.36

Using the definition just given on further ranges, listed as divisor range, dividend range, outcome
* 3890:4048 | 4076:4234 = 1.27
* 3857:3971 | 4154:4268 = 1.47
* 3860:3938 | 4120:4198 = 1.45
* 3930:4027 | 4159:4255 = 1.32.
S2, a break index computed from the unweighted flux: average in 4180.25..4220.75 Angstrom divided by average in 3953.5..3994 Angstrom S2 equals 1.24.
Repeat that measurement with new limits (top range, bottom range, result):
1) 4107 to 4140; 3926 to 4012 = 1.29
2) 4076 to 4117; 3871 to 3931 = 1.19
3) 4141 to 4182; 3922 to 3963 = 1.43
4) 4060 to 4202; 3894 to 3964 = 1.27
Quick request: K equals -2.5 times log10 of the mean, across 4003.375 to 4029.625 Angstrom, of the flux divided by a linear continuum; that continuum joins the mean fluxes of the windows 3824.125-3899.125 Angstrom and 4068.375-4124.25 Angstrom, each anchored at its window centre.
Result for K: -0.11 mag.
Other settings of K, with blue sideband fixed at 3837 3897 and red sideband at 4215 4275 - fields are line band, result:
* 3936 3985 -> 0.16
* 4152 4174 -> -0.09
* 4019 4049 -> -0.12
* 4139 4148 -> -0.12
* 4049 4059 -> -0.11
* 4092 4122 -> -0.05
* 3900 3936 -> 0.12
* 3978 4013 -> -0.13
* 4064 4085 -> -0.08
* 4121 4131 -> -0.09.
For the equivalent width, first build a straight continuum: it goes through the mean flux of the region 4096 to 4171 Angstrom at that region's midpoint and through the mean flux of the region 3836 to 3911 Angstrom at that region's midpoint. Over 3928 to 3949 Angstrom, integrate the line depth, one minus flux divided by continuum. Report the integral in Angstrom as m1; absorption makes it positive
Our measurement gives 7.0 Angstrom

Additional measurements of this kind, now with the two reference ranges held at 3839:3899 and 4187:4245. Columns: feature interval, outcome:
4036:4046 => -0.77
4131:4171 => -2.96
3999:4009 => -1.23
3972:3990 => 0.12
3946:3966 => 1.22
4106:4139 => -2.55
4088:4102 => -0.39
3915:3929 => 0.90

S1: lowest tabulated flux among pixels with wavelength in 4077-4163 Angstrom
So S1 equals 13.36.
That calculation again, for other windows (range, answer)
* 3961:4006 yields 6.194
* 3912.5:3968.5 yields 4.667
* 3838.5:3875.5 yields 11.51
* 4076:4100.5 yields 14.74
